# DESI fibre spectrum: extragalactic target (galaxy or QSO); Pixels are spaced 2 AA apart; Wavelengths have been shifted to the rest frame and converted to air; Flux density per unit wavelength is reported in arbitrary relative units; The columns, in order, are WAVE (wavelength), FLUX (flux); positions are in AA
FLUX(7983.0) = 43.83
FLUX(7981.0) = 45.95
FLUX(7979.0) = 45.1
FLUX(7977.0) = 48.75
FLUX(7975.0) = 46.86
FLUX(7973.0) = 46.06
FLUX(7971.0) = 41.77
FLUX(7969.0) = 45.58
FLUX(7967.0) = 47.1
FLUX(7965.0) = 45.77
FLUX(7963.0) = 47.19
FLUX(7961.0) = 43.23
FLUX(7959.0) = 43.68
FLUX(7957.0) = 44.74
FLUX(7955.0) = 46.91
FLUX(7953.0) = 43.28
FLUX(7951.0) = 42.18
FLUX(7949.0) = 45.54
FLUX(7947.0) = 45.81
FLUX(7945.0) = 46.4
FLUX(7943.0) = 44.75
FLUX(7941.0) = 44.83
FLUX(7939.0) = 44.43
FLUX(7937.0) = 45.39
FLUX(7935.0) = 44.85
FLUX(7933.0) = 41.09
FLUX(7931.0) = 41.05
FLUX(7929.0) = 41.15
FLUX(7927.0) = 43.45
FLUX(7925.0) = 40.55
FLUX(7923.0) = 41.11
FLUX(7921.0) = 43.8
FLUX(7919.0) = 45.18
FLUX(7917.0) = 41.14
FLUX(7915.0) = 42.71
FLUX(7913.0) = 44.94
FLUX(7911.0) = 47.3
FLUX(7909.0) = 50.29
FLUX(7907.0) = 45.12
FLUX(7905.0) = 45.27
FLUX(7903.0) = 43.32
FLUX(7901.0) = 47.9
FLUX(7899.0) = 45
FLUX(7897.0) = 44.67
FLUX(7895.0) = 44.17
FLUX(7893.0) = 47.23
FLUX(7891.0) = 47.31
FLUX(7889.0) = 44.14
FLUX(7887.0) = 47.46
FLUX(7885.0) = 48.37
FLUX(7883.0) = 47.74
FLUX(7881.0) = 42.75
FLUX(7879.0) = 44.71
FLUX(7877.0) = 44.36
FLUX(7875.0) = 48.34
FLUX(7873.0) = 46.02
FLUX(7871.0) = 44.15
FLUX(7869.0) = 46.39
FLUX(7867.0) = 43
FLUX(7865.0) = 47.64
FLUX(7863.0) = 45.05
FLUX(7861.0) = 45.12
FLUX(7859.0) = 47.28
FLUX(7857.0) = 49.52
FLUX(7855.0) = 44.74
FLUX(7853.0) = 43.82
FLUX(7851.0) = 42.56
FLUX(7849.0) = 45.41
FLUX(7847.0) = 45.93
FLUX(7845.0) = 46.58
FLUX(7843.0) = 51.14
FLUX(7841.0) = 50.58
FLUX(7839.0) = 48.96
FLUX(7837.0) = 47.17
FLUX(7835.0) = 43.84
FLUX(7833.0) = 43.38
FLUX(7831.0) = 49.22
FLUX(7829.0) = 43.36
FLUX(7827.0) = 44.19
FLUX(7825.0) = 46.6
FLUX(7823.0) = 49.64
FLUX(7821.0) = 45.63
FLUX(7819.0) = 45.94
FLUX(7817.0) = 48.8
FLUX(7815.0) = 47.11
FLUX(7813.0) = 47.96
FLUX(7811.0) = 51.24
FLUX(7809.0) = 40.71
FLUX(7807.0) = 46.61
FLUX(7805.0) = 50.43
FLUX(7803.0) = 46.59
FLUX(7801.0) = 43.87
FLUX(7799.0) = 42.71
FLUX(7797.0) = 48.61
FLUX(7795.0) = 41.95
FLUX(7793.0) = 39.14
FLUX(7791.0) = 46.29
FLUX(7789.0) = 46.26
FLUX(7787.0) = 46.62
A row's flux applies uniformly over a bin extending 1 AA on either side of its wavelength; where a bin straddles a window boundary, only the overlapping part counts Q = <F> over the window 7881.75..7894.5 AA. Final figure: 46.8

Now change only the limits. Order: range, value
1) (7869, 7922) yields 45.5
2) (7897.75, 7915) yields 45.9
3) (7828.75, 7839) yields 45.9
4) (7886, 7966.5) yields 44.6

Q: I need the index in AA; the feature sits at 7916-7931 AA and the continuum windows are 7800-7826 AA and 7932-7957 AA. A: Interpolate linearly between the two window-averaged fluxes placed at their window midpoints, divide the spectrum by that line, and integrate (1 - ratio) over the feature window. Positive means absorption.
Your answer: 0.9 AA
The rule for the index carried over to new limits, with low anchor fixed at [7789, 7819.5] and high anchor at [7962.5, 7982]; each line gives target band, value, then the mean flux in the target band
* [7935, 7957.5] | 0.51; 44.9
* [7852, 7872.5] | 0.10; 45.7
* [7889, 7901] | 0.05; 45.7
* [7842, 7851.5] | -0.13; 46.5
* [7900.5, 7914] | -0.09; 46.2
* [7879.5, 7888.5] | -0.08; 46.3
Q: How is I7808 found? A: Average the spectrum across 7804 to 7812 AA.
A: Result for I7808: 47.2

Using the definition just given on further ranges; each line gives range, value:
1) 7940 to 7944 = 44.8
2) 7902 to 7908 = 44.6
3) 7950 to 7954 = 42.7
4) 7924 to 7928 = 42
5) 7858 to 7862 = 46.2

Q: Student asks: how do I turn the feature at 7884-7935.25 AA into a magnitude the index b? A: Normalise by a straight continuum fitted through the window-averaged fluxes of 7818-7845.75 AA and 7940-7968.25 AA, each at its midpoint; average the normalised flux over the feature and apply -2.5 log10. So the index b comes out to 0.03 mag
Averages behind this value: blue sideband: 46.9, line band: 44.6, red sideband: 45.1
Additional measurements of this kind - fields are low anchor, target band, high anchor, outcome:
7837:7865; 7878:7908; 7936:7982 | 0.01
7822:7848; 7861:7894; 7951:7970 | 0.01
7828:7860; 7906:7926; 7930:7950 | 0.02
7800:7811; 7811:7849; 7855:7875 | -0.02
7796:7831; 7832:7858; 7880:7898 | 0.00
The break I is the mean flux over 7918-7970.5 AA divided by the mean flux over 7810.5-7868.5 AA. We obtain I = 0.95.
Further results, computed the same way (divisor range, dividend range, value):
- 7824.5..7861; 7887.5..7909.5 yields 0.99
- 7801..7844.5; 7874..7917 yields 0.97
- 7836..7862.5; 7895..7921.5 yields 0.96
